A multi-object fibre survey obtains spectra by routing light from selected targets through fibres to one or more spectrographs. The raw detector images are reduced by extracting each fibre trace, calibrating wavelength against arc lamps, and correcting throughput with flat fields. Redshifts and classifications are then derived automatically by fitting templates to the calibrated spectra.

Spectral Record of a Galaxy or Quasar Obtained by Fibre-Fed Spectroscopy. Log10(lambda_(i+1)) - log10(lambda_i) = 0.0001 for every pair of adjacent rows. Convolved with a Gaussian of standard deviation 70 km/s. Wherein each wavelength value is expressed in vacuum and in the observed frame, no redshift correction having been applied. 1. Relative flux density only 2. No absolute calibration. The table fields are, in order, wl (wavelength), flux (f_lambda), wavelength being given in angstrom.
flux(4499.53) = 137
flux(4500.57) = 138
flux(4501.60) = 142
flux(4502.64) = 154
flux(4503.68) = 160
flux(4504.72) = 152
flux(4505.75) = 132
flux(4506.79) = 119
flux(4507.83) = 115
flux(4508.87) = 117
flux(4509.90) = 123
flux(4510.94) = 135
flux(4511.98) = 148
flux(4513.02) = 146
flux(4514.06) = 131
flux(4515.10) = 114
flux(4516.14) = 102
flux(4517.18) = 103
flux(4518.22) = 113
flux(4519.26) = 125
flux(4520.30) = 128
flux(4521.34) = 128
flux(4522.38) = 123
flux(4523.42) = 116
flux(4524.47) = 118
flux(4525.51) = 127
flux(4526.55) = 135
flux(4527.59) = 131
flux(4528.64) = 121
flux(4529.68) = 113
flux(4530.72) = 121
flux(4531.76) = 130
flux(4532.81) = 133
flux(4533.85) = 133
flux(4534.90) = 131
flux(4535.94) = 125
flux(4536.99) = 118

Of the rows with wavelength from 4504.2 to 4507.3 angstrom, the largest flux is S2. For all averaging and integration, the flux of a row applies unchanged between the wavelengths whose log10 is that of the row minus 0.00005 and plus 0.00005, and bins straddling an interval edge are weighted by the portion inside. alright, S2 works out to 152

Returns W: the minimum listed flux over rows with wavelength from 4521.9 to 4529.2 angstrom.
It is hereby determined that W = 116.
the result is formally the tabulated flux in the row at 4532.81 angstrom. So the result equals 133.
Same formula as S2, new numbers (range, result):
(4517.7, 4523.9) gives 128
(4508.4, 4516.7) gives 148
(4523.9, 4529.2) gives 135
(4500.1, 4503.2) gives 154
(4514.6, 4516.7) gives 114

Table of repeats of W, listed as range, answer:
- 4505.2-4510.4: 115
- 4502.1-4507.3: 119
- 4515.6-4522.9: 102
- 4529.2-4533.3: 113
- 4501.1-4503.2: 142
